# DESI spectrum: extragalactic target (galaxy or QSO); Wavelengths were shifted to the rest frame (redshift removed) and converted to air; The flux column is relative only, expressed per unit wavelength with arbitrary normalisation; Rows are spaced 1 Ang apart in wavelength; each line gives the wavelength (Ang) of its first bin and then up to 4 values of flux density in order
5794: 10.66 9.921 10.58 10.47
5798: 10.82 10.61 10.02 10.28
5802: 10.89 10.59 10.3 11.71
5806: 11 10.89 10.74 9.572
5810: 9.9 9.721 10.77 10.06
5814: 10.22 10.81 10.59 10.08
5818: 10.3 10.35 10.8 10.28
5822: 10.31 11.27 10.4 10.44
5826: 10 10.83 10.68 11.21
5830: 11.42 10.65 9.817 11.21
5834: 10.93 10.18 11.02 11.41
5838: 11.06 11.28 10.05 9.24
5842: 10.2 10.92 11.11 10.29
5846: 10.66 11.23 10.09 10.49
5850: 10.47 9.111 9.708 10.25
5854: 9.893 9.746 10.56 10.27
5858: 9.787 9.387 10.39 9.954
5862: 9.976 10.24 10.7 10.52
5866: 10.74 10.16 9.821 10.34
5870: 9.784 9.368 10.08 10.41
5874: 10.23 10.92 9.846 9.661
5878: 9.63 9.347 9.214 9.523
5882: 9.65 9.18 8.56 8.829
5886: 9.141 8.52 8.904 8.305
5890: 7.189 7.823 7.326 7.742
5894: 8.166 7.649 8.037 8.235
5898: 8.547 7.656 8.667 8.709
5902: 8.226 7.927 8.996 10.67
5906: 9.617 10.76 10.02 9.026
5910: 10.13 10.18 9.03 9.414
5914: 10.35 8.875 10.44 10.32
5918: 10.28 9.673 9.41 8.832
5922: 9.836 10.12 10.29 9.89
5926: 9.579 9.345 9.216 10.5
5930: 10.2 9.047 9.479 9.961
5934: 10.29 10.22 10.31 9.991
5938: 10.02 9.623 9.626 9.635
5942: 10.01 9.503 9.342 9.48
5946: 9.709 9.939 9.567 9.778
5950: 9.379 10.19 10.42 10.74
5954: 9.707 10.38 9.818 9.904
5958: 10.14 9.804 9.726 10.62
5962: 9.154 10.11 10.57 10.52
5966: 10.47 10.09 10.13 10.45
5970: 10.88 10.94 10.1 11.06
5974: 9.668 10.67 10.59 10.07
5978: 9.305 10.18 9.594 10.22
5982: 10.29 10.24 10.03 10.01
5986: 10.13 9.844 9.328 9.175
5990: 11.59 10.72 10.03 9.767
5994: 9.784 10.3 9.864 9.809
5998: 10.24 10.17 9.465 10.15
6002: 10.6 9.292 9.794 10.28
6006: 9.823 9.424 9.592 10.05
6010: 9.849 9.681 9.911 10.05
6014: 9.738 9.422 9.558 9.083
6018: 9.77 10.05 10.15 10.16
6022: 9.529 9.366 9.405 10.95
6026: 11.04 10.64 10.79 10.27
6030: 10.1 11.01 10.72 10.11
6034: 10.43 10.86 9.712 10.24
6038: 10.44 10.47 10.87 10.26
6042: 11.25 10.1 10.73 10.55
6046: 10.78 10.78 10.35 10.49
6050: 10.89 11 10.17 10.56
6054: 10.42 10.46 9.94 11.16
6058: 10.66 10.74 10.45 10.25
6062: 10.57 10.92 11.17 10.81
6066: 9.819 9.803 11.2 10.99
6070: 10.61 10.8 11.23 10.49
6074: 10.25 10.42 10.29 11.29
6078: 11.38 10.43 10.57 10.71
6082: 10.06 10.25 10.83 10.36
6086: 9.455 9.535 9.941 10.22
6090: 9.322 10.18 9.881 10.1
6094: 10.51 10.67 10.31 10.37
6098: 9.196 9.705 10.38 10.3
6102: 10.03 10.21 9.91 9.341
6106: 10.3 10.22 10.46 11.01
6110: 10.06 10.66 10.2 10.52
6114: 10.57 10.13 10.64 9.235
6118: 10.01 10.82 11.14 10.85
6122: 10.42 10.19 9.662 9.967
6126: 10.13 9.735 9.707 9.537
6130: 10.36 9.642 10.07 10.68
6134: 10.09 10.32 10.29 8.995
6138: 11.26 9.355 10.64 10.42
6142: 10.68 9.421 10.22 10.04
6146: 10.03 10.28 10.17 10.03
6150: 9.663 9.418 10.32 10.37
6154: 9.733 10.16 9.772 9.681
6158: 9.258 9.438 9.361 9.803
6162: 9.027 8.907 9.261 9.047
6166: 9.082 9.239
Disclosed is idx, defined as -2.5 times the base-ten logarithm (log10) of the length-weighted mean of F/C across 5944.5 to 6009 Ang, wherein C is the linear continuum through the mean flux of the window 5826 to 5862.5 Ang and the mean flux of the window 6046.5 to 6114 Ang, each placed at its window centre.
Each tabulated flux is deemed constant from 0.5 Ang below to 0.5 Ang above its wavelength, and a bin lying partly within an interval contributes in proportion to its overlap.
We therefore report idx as 0.037 mag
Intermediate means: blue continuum 10.4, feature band 10.1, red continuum 10.4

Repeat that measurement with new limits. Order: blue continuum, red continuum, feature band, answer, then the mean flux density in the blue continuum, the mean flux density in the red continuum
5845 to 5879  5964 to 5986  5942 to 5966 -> 0.031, 10.1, 10.3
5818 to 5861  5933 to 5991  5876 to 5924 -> 0.131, 10.5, 10.1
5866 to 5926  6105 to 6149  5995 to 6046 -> -0.037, 9.29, 10.2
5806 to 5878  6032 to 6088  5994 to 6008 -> 0.060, 10.4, 10.5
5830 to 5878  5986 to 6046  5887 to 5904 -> 0.255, 10.3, 10.1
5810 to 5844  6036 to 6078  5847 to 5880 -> 0.053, 10.6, 10.6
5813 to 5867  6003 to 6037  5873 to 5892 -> 0.136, 10.4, 10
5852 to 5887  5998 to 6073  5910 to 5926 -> 0.021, 9.86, 10.3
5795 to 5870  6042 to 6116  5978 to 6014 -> 0.048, 10.4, 10.4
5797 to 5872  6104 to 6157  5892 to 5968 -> 0.078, 10.4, 10.1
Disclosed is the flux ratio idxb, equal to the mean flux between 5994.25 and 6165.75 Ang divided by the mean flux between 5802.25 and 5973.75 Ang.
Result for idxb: 1.03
